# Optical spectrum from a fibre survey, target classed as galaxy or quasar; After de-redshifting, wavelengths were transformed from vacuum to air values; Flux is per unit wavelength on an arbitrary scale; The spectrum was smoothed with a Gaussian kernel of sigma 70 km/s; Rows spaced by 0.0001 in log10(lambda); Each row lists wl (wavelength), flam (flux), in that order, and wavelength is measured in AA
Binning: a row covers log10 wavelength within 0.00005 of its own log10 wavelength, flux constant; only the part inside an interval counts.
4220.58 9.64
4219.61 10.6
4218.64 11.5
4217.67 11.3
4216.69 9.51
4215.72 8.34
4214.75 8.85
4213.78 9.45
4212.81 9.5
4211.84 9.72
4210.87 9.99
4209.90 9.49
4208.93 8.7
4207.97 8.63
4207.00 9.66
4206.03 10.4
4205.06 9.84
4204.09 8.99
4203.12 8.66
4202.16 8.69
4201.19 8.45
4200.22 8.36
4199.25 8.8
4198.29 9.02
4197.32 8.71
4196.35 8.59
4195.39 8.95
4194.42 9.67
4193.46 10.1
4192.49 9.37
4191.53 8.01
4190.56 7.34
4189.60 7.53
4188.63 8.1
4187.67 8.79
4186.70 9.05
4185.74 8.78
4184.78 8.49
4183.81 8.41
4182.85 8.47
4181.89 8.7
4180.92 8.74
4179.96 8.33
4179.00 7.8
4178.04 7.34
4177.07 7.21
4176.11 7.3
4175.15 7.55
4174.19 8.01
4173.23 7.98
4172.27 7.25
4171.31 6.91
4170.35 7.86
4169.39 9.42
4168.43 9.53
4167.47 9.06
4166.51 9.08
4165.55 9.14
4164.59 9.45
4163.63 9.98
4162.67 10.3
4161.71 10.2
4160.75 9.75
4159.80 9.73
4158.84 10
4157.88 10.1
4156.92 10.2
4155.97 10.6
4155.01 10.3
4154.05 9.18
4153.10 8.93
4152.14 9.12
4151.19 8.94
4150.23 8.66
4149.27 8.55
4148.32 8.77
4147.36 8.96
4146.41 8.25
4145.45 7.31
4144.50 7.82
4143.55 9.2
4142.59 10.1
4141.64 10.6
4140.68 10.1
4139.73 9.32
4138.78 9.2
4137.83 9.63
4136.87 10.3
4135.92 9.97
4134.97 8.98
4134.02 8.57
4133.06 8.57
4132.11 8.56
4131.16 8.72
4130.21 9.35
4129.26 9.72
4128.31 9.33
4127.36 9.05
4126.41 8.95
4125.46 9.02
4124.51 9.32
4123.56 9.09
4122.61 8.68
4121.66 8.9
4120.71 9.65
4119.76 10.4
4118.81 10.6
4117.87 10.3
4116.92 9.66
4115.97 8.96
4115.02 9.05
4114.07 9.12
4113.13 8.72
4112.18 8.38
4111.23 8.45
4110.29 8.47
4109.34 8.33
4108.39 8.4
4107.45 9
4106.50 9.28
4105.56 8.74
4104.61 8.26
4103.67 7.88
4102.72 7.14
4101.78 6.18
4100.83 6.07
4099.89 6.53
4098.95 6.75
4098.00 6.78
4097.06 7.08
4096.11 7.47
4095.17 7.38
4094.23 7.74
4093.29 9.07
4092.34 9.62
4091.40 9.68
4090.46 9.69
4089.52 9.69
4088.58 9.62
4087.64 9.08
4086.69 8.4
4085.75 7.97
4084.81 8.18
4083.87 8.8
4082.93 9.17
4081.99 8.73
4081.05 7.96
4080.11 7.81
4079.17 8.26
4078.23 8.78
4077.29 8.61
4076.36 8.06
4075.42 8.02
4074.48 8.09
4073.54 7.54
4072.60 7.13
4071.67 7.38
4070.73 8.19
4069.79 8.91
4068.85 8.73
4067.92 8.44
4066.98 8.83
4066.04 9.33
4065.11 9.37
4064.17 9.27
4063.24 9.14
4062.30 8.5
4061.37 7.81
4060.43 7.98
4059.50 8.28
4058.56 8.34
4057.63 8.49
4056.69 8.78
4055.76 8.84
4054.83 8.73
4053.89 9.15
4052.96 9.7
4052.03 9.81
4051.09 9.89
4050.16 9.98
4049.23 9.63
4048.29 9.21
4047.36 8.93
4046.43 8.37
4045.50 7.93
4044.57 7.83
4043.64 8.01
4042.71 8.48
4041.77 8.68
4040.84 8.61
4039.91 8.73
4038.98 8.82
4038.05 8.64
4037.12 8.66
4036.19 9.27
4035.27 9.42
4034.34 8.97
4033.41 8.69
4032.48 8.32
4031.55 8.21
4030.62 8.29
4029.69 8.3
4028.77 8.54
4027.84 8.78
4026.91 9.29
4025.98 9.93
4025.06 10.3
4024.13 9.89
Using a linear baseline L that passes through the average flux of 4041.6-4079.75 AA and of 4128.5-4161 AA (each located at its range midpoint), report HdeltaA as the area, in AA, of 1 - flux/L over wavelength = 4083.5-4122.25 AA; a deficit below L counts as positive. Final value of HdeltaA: 1.9 AA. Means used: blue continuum 8.62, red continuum 9.3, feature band 8.52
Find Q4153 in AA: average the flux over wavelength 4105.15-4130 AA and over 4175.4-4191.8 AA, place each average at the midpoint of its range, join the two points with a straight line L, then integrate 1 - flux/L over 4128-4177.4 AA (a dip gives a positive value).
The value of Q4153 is -2.68 AA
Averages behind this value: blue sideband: 9.14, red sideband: 8.13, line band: 9.07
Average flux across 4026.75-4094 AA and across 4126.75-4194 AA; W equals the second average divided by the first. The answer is 1.0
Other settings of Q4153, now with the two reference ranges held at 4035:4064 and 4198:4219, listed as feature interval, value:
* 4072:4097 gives 1.3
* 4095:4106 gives 2.2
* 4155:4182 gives 1.0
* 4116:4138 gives -0.7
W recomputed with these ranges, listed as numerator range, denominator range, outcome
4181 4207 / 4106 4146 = 0.96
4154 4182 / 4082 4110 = 1.08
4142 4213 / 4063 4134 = 1.03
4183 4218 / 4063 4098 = 1.06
